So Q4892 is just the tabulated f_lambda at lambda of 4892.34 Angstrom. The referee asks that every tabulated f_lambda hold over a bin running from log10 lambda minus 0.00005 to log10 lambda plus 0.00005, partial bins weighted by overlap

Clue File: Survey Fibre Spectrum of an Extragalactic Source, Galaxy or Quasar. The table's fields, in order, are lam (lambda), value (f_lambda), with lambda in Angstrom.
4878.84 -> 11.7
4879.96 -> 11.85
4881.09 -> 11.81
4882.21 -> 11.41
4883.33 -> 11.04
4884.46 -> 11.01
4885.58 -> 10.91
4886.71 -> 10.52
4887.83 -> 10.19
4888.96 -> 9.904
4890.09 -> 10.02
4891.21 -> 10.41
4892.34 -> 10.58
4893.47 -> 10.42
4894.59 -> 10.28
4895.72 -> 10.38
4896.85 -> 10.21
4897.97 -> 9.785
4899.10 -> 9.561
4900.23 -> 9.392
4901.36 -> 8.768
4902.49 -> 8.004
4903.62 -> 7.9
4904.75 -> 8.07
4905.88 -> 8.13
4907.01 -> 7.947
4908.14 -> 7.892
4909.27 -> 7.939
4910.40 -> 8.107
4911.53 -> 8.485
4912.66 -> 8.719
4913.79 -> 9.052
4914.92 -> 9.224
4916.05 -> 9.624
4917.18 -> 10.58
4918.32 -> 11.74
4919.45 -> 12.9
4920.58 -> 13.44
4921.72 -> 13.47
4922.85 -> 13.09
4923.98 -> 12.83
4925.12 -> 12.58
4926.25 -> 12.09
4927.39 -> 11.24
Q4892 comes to 10.58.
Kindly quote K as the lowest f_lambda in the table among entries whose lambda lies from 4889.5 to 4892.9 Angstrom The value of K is 10.02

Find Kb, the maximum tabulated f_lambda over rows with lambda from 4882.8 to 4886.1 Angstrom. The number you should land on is 11.04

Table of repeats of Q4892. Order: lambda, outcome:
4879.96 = 11.85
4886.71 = 10.52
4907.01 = 7.947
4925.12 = 12.58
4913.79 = 9.052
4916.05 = 9.624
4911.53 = 8.485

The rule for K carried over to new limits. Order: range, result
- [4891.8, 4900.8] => 9.392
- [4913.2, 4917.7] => 9.052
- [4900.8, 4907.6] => 7.9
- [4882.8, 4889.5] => 9.904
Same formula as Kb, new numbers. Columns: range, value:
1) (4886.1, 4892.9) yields 10.58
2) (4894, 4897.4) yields 10.38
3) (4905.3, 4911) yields 8.13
